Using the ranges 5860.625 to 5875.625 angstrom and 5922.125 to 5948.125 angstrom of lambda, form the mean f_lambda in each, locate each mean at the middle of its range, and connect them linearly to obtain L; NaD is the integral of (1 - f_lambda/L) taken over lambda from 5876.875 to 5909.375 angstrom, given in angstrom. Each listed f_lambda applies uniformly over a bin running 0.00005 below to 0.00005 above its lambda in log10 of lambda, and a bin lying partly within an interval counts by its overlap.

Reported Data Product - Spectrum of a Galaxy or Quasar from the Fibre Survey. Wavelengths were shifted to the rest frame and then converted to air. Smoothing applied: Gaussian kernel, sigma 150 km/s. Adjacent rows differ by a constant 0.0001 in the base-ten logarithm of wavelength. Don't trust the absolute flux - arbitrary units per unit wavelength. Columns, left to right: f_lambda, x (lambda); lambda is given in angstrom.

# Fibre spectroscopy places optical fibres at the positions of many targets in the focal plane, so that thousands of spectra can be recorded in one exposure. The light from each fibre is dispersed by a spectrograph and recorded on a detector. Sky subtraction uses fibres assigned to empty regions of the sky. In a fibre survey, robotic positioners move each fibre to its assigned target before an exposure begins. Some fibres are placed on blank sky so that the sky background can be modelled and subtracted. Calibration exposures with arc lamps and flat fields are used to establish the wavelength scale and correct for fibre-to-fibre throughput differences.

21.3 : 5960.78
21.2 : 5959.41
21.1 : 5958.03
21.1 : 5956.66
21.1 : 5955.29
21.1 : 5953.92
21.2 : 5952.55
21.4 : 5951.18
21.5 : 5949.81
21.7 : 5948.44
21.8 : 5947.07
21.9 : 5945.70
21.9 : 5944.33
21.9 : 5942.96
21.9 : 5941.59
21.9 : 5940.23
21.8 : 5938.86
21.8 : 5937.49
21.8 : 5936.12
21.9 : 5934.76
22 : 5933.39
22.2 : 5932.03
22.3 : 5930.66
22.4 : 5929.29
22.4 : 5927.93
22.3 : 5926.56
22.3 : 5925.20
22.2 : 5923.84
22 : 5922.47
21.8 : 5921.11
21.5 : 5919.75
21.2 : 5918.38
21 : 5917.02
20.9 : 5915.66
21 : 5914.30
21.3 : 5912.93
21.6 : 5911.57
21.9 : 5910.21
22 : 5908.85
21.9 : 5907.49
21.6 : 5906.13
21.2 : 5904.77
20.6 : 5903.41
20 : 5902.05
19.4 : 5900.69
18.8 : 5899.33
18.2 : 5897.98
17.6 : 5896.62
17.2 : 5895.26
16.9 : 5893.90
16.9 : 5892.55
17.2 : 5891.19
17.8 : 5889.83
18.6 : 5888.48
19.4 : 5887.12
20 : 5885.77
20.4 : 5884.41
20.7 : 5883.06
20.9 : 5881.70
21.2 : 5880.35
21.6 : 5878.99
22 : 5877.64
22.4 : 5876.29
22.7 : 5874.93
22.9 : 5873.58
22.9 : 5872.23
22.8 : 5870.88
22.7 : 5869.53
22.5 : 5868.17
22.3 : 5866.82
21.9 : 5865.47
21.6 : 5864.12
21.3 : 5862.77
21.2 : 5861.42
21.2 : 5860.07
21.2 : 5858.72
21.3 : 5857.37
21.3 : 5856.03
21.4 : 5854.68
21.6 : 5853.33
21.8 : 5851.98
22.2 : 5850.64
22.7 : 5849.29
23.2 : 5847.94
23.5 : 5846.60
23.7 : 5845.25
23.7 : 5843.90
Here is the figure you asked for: 3.7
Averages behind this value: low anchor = 22.2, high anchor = 22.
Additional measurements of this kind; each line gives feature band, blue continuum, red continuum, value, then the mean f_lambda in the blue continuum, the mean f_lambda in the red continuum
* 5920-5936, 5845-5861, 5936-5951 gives -0.2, 22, 21.8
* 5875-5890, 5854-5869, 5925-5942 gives 0.7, 21.6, 22.1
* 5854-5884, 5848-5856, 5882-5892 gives -1.8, 22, 19.2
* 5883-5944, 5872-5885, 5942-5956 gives 2.6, 21.7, 21.6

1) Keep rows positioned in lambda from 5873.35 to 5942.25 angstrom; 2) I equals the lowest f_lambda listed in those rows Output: 16.9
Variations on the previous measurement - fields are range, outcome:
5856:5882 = 20.9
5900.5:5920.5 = 19.4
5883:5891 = 17.8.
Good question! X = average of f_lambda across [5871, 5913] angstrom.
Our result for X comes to 20.3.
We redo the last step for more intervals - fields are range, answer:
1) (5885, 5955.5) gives 20.9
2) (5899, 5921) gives 21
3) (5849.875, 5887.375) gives 21.7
